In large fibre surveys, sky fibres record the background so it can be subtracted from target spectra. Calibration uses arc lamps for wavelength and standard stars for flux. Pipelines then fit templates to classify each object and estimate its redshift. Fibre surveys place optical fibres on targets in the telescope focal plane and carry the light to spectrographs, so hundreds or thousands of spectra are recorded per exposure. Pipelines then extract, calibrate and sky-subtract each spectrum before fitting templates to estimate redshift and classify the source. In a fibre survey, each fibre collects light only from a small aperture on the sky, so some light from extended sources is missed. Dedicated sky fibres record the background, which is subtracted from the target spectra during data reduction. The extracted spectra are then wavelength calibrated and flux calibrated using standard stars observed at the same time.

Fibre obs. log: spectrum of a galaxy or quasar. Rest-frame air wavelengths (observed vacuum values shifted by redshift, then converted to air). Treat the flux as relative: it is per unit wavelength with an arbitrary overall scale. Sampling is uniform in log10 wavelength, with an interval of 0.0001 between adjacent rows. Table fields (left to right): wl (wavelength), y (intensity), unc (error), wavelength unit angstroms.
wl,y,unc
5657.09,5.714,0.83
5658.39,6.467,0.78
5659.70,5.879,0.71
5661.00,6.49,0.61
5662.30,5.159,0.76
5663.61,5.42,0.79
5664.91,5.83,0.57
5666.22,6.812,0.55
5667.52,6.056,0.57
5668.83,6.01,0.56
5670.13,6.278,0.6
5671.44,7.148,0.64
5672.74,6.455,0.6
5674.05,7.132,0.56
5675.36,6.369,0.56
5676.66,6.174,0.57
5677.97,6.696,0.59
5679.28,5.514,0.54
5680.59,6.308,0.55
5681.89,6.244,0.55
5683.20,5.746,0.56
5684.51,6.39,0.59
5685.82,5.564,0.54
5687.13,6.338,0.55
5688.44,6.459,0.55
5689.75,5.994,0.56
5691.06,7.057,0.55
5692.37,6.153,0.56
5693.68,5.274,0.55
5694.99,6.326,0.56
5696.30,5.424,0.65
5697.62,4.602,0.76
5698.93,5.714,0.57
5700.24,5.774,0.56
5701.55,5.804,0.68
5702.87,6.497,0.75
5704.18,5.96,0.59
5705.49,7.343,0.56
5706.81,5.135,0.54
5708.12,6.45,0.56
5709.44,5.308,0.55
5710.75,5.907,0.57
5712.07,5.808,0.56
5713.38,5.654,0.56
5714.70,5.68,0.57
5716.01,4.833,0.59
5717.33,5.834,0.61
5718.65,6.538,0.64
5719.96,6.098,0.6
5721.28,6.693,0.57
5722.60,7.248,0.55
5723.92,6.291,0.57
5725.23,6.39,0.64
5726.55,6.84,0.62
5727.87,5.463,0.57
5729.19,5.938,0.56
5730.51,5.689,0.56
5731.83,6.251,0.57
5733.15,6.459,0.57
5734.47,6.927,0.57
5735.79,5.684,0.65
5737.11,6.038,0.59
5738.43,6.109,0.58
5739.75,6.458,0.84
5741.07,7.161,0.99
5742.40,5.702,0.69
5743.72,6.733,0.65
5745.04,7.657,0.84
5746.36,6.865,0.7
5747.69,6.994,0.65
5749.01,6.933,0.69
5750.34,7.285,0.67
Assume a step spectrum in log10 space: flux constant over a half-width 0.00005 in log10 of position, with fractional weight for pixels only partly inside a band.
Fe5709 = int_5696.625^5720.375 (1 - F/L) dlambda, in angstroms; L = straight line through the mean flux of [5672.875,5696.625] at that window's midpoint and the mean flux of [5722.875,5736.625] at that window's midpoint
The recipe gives 1.5 angstroms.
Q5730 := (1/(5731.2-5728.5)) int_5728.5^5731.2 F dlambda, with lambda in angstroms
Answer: 5.81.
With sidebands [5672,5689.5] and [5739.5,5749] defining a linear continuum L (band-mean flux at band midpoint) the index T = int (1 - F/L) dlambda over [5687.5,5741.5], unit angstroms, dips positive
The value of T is 4.0 angstroms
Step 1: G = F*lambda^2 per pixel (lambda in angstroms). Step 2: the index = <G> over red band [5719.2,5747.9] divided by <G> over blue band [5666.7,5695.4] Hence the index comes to 1.05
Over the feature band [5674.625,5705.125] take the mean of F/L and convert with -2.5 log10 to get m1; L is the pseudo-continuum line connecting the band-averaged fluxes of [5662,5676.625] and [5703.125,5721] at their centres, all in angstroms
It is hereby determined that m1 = 0.012 mag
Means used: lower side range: 6.27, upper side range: 5.92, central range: 6.03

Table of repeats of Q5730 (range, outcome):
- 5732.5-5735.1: 6.69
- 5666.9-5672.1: 6.38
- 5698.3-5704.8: 5.95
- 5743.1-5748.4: 7.07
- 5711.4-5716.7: 5.49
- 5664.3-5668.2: 6.23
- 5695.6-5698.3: 5.03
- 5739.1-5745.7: 6.74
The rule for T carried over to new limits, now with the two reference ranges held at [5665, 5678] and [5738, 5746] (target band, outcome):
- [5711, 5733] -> 1.75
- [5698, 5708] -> 0.83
